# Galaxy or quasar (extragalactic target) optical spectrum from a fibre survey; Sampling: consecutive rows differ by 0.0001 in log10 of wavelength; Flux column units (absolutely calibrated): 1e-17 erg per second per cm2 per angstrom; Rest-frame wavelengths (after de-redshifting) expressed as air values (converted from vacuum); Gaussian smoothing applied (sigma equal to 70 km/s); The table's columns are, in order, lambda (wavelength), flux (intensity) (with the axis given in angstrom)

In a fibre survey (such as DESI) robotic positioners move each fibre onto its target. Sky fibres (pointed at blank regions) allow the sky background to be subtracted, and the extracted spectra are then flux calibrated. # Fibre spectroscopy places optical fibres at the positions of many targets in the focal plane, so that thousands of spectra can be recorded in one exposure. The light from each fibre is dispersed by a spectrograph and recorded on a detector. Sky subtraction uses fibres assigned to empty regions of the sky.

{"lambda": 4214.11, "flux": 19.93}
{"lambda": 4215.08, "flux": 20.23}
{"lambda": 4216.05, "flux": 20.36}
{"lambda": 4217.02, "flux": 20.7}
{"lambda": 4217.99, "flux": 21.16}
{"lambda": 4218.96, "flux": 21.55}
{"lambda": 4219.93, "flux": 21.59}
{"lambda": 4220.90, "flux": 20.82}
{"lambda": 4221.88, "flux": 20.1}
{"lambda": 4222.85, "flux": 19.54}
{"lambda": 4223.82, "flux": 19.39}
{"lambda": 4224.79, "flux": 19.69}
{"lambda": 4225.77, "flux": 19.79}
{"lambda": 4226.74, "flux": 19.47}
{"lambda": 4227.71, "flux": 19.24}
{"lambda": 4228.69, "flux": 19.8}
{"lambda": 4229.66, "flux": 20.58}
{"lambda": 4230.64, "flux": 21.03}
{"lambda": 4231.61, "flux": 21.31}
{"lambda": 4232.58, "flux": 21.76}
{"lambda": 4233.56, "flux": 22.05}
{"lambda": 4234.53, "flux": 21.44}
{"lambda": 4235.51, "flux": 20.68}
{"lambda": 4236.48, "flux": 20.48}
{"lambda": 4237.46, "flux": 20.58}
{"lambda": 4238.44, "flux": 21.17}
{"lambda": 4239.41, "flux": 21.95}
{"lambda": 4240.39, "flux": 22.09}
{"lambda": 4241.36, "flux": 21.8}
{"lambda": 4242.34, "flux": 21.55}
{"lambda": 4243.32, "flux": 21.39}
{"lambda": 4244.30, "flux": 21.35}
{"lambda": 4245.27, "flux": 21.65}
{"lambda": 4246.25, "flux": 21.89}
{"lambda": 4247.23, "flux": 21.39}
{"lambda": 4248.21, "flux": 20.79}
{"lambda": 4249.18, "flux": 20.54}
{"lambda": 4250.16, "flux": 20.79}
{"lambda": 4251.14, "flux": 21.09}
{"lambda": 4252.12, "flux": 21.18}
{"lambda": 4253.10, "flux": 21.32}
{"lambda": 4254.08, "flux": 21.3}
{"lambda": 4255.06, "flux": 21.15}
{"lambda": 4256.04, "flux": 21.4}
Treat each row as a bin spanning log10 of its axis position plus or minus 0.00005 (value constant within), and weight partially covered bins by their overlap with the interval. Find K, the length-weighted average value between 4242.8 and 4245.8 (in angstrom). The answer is 21.5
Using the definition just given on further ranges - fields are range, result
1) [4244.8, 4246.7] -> 21.7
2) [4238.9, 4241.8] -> 22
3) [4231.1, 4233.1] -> 21.6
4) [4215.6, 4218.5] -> 20.8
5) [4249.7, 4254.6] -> 21.1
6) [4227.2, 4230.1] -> 19.9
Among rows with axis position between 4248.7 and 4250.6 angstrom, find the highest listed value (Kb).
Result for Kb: 20.79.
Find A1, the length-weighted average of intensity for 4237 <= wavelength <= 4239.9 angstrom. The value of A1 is 21.2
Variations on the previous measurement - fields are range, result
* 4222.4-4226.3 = 19.6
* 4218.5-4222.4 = 21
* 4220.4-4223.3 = 20.1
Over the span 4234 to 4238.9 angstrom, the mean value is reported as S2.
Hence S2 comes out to 20.9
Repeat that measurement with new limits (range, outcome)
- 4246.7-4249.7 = 20.9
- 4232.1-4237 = 21.3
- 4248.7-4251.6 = 20.8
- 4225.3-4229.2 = 19.6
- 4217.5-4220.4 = 21.5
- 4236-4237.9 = 20.5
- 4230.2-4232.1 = 21.3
